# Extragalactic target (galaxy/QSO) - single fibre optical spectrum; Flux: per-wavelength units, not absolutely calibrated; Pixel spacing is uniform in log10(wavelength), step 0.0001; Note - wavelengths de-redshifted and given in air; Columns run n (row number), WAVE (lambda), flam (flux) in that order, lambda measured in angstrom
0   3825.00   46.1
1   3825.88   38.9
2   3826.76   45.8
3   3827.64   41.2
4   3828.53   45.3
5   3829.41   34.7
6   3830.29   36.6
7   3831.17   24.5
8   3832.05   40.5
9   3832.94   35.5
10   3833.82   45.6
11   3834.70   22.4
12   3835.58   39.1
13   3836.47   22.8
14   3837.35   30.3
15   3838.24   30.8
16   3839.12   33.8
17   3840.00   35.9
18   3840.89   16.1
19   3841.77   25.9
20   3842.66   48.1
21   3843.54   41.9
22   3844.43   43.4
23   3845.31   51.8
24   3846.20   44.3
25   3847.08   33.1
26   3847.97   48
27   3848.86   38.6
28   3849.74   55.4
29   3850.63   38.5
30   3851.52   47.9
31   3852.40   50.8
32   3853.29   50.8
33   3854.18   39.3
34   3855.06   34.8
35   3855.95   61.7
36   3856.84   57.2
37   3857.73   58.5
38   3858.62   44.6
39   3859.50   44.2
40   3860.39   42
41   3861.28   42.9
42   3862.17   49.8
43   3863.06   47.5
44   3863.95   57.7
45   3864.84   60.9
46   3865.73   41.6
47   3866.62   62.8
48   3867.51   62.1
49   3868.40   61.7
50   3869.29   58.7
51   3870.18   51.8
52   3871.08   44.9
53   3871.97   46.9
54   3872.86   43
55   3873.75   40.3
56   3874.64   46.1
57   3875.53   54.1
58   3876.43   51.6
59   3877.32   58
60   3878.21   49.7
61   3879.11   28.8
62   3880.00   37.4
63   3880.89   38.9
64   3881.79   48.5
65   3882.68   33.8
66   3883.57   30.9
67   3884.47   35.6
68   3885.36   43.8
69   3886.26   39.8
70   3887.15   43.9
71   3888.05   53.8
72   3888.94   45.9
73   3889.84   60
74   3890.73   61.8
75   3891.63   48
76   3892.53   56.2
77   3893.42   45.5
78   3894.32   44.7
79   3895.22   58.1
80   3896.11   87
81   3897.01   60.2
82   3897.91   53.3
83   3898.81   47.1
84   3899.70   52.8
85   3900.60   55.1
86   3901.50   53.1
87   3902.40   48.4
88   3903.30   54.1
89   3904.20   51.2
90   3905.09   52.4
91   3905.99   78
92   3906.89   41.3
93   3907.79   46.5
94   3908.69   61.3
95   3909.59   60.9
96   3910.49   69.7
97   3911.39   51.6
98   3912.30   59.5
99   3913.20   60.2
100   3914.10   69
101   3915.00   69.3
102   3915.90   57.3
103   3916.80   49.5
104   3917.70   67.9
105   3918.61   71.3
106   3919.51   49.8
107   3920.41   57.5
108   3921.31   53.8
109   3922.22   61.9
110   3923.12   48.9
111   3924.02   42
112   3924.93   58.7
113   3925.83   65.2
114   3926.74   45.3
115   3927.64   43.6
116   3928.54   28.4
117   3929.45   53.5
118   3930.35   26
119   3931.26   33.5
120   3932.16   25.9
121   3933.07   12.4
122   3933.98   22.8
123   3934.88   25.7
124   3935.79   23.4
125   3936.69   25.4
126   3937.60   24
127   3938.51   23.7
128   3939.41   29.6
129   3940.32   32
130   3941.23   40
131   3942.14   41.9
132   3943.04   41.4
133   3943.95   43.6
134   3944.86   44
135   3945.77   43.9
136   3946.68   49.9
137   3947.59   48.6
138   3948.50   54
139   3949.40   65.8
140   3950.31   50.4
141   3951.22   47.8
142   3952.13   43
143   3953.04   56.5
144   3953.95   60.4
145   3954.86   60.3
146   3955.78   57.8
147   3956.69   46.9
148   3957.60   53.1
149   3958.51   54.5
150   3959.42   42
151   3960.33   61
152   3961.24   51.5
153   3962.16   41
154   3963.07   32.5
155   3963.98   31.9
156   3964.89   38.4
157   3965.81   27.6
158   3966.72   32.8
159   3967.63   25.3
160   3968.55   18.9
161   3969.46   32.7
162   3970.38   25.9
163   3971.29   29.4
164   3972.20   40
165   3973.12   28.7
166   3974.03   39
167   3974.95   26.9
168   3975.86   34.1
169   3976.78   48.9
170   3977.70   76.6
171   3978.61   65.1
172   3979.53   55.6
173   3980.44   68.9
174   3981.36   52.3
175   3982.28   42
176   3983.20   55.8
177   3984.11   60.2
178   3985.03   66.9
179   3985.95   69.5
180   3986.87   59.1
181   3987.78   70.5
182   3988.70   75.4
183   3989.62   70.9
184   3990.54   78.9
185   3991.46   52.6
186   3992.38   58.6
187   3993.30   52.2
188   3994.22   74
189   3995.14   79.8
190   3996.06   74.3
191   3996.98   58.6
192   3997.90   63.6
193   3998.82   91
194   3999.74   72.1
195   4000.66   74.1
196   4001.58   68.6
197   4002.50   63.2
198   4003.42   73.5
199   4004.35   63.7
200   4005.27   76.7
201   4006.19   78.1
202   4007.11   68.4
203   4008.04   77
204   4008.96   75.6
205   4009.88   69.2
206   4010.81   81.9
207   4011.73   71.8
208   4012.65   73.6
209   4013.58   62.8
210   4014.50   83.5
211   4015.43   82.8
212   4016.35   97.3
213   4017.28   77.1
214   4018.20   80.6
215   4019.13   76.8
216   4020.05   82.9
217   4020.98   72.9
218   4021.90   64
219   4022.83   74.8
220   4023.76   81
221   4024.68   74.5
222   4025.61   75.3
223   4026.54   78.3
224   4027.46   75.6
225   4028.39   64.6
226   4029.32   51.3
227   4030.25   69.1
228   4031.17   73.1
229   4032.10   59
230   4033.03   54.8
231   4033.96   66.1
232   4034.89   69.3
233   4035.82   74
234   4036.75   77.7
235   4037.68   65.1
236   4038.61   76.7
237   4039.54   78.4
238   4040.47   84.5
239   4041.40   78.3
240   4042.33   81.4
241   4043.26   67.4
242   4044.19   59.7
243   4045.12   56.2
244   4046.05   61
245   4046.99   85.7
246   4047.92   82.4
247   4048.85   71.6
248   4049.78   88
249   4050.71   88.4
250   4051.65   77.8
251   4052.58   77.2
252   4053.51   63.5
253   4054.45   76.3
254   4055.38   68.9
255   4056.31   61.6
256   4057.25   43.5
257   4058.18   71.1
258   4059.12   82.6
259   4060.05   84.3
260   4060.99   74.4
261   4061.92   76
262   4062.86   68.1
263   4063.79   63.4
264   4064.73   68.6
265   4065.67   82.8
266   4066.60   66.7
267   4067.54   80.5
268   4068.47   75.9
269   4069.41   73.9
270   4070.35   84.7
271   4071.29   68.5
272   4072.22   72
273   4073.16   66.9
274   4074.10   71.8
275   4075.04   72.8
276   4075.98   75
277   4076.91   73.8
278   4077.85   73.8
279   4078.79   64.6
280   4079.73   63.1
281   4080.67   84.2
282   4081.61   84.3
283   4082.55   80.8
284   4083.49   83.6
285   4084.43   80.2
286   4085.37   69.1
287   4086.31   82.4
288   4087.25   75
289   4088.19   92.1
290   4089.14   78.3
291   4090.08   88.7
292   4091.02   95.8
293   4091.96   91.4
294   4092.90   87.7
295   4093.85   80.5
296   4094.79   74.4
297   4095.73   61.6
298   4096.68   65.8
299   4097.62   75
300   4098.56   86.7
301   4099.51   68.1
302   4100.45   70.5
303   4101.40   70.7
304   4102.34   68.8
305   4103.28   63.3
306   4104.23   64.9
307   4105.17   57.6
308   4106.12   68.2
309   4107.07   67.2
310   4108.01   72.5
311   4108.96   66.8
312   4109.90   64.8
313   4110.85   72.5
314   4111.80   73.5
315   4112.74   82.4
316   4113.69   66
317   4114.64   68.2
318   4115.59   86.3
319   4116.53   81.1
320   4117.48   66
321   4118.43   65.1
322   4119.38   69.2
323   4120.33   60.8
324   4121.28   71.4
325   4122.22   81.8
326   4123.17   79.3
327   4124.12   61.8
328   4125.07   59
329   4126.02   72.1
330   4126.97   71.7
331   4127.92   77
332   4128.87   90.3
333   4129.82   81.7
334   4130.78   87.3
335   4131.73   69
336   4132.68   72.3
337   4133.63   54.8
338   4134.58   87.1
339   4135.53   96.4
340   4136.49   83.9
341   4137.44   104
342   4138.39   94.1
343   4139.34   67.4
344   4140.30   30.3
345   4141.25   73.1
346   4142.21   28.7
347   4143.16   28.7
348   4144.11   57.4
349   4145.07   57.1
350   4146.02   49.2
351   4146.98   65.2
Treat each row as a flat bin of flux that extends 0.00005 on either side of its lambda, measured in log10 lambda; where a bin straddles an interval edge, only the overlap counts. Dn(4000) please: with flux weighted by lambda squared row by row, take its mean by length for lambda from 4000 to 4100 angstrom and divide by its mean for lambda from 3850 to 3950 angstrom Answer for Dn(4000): 1.66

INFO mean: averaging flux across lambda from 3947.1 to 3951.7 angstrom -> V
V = 53.3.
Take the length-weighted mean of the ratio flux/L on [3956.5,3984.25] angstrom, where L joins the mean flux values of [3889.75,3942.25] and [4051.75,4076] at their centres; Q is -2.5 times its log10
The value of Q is 0.317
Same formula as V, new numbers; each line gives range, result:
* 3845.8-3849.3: 41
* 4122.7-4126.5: 68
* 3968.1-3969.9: 25.8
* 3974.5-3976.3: 30.6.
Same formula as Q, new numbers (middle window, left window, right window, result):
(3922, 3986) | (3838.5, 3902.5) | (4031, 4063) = 0.35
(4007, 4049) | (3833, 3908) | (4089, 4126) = -0.15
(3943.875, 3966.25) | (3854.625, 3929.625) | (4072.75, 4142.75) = 0.20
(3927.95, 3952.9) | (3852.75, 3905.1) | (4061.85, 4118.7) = 0.46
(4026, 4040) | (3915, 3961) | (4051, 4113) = -0.08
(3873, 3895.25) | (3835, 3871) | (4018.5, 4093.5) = 0.08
